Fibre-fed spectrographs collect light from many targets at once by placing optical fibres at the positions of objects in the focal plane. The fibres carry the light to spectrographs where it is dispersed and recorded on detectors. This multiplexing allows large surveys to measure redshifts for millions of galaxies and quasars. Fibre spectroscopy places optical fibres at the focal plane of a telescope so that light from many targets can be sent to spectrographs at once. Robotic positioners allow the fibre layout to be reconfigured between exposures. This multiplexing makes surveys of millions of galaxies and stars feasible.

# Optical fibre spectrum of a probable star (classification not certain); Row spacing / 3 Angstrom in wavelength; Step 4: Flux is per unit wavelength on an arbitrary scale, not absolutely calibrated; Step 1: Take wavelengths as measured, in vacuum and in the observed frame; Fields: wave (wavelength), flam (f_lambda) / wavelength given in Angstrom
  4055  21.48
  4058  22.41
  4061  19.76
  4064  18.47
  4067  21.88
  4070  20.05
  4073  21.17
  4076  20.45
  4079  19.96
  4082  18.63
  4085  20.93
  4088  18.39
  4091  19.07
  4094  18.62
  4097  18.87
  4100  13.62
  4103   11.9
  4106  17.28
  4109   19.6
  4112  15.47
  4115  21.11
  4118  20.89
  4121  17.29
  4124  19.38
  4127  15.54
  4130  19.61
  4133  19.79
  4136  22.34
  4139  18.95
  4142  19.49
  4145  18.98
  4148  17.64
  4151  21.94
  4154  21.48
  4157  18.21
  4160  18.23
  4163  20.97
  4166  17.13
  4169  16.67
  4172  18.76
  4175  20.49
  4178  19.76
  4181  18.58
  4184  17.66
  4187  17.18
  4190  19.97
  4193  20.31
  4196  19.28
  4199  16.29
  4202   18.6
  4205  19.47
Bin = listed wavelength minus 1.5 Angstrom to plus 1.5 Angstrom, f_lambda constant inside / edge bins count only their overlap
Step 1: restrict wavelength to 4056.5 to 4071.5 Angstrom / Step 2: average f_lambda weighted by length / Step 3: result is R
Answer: 20.5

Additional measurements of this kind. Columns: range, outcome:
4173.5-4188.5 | 18.7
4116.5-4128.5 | 18.3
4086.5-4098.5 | 18.7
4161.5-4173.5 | 18.4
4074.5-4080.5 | 20.2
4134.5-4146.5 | 19.9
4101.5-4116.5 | 17.1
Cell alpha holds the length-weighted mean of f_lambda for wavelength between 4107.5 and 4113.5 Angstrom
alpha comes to 17.5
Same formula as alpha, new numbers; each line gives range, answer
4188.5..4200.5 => 19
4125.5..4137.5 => 19.3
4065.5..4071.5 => 21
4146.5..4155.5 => 20.4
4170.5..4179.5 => 19.7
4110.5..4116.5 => 18.3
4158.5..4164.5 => 19.6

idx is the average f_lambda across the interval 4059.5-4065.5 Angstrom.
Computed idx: 19.1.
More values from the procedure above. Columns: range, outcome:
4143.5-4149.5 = 18.3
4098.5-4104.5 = 12.8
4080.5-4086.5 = 19.8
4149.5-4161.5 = 20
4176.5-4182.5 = 19.2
